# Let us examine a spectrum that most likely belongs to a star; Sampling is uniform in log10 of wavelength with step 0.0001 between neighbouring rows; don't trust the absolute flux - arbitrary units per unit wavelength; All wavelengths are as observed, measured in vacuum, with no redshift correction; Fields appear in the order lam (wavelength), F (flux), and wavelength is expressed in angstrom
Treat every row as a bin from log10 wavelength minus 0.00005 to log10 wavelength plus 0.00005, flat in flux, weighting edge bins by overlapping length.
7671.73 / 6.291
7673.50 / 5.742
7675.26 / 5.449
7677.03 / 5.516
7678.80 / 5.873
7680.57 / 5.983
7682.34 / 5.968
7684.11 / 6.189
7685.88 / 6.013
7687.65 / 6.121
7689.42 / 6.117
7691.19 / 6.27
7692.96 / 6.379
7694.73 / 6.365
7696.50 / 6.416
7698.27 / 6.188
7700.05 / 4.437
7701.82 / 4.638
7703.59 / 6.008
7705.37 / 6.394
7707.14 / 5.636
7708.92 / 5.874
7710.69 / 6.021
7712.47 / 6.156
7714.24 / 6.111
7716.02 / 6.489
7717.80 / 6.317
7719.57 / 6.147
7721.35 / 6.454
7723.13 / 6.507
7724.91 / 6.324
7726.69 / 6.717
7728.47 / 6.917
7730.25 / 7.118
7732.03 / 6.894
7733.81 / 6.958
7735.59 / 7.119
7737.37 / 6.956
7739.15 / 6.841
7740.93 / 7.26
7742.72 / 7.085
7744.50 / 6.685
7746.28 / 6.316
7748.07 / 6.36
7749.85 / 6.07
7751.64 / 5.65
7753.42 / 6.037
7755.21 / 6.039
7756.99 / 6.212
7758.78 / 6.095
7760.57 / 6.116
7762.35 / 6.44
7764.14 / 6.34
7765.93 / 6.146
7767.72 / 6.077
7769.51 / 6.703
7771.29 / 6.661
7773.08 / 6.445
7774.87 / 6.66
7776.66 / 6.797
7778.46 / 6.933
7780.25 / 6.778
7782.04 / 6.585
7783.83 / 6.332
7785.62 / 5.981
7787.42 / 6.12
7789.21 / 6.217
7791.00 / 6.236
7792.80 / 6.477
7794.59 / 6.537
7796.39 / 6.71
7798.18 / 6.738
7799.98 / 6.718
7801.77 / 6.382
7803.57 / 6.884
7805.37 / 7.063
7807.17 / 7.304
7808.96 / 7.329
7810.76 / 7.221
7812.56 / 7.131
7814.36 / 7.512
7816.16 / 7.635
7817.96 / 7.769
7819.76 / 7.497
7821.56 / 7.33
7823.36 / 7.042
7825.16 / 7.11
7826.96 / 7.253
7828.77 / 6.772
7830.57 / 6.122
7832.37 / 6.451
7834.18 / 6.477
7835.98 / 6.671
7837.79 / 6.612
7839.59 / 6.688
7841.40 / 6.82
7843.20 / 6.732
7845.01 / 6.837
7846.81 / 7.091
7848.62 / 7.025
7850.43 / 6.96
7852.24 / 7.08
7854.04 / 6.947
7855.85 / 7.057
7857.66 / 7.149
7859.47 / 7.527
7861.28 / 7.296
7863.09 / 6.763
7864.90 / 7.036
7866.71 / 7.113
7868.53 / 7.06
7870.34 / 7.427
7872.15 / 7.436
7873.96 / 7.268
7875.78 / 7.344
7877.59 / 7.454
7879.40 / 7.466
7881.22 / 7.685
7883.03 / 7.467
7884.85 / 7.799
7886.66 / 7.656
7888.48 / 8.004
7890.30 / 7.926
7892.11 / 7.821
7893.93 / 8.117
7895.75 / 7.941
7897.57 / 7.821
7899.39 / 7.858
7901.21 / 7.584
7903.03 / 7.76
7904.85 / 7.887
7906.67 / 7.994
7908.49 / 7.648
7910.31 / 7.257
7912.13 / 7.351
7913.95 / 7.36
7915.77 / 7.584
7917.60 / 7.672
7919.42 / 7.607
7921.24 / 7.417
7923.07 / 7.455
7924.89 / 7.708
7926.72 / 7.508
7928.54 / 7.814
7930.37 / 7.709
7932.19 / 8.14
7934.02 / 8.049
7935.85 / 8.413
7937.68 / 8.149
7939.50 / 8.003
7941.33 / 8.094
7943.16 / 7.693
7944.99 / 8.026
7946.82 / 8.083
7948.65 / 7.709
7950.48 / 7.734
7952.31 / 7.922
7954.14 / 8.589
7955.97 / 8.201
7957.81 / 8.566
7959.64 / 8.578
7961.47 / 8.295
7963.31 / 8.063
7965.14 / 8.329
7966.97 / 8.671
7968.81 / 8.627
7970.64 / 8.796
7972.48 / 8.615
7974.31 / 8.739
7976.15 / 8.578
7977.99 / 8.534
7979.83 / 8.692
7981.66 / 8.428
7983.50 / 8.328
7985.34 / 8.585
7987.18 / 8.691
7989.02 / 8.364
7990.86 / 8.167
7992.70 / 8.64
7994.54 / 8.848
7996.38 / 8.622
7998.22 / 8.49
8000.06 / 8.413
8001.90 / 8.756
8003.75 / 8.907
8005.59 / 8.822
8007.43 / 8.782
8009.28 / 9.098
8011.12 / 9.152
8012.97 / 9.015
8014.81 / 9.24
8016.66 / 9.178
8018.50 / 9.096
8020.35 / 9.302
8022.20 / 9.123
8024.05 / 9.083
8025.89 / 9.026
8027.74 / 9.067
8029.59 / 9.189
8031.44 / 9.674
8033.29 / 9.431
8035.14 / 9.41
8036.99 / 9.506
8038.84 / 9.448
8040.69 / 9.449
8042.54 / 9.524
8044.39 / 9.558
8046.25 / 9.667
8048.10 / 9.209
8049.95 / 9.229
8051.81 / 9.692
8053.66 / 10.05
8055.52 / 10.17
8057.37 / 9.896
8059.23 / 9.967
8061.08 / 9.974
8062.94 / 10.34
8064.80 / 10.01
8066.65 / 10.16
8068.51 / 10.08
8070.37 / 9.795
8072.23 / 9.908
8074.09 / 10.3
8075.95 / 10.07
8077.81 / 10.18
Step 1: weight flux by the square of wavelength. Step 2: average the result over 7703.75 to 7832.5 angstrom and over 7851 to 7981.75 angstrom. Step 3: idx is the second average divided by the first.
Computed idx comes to 1.2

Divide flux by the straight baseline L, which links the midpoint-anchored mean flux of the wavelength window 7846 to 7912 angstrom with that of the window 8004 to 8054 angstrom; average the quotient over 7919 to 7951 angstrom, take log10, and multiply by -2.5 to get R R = 0.04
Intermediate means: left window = 7.46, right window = 9.28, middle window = 7.86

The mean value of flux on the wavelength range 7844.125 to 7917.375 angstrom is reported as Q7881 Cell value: 7.45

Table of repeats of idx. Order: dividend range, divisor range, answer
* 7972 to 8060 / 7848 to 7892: 1.28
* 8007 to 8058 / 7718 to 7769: 1.55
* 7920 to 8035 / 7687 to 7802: 1.42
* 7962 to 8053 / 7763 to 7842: 1.39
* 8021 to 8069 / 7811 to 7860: 1.45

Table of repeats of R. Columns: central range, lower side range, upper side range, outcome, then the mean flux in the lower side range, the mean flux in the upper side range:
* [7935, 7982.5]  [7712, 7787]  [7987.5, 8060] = 0.03 mag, 6.5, 9.18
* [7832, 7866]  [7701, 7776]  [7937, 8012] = 0.07 mag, 6.38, 8.45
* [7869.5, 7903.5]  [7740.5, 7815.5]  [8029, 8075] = 0.02 mag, 6.56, 9.75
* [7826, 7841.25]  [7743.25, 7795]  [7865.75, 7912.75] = 0.06 mag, 6.35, 7.62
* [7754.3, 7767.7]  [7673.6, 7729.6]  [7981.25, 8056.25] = 0.08 mag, 6.06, 9.09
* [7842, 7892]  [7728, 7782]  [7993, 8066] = 0.06 mag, 6.55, 9.32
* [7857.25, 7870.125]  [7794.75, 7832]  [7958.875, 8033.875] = 0.06 mag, 7.06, 8.78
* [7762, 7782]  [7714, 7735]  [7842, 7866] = 0.04 mag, 6.6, 7.04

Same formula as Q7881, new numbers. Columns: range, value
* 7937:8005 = 8.4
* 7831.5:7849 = 6.73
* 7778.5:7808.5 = 6.59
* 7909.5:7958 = 7.84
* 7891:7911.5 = 7.79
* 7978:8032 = 8.84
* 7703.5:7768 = 6.41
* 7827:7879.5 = 6.99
